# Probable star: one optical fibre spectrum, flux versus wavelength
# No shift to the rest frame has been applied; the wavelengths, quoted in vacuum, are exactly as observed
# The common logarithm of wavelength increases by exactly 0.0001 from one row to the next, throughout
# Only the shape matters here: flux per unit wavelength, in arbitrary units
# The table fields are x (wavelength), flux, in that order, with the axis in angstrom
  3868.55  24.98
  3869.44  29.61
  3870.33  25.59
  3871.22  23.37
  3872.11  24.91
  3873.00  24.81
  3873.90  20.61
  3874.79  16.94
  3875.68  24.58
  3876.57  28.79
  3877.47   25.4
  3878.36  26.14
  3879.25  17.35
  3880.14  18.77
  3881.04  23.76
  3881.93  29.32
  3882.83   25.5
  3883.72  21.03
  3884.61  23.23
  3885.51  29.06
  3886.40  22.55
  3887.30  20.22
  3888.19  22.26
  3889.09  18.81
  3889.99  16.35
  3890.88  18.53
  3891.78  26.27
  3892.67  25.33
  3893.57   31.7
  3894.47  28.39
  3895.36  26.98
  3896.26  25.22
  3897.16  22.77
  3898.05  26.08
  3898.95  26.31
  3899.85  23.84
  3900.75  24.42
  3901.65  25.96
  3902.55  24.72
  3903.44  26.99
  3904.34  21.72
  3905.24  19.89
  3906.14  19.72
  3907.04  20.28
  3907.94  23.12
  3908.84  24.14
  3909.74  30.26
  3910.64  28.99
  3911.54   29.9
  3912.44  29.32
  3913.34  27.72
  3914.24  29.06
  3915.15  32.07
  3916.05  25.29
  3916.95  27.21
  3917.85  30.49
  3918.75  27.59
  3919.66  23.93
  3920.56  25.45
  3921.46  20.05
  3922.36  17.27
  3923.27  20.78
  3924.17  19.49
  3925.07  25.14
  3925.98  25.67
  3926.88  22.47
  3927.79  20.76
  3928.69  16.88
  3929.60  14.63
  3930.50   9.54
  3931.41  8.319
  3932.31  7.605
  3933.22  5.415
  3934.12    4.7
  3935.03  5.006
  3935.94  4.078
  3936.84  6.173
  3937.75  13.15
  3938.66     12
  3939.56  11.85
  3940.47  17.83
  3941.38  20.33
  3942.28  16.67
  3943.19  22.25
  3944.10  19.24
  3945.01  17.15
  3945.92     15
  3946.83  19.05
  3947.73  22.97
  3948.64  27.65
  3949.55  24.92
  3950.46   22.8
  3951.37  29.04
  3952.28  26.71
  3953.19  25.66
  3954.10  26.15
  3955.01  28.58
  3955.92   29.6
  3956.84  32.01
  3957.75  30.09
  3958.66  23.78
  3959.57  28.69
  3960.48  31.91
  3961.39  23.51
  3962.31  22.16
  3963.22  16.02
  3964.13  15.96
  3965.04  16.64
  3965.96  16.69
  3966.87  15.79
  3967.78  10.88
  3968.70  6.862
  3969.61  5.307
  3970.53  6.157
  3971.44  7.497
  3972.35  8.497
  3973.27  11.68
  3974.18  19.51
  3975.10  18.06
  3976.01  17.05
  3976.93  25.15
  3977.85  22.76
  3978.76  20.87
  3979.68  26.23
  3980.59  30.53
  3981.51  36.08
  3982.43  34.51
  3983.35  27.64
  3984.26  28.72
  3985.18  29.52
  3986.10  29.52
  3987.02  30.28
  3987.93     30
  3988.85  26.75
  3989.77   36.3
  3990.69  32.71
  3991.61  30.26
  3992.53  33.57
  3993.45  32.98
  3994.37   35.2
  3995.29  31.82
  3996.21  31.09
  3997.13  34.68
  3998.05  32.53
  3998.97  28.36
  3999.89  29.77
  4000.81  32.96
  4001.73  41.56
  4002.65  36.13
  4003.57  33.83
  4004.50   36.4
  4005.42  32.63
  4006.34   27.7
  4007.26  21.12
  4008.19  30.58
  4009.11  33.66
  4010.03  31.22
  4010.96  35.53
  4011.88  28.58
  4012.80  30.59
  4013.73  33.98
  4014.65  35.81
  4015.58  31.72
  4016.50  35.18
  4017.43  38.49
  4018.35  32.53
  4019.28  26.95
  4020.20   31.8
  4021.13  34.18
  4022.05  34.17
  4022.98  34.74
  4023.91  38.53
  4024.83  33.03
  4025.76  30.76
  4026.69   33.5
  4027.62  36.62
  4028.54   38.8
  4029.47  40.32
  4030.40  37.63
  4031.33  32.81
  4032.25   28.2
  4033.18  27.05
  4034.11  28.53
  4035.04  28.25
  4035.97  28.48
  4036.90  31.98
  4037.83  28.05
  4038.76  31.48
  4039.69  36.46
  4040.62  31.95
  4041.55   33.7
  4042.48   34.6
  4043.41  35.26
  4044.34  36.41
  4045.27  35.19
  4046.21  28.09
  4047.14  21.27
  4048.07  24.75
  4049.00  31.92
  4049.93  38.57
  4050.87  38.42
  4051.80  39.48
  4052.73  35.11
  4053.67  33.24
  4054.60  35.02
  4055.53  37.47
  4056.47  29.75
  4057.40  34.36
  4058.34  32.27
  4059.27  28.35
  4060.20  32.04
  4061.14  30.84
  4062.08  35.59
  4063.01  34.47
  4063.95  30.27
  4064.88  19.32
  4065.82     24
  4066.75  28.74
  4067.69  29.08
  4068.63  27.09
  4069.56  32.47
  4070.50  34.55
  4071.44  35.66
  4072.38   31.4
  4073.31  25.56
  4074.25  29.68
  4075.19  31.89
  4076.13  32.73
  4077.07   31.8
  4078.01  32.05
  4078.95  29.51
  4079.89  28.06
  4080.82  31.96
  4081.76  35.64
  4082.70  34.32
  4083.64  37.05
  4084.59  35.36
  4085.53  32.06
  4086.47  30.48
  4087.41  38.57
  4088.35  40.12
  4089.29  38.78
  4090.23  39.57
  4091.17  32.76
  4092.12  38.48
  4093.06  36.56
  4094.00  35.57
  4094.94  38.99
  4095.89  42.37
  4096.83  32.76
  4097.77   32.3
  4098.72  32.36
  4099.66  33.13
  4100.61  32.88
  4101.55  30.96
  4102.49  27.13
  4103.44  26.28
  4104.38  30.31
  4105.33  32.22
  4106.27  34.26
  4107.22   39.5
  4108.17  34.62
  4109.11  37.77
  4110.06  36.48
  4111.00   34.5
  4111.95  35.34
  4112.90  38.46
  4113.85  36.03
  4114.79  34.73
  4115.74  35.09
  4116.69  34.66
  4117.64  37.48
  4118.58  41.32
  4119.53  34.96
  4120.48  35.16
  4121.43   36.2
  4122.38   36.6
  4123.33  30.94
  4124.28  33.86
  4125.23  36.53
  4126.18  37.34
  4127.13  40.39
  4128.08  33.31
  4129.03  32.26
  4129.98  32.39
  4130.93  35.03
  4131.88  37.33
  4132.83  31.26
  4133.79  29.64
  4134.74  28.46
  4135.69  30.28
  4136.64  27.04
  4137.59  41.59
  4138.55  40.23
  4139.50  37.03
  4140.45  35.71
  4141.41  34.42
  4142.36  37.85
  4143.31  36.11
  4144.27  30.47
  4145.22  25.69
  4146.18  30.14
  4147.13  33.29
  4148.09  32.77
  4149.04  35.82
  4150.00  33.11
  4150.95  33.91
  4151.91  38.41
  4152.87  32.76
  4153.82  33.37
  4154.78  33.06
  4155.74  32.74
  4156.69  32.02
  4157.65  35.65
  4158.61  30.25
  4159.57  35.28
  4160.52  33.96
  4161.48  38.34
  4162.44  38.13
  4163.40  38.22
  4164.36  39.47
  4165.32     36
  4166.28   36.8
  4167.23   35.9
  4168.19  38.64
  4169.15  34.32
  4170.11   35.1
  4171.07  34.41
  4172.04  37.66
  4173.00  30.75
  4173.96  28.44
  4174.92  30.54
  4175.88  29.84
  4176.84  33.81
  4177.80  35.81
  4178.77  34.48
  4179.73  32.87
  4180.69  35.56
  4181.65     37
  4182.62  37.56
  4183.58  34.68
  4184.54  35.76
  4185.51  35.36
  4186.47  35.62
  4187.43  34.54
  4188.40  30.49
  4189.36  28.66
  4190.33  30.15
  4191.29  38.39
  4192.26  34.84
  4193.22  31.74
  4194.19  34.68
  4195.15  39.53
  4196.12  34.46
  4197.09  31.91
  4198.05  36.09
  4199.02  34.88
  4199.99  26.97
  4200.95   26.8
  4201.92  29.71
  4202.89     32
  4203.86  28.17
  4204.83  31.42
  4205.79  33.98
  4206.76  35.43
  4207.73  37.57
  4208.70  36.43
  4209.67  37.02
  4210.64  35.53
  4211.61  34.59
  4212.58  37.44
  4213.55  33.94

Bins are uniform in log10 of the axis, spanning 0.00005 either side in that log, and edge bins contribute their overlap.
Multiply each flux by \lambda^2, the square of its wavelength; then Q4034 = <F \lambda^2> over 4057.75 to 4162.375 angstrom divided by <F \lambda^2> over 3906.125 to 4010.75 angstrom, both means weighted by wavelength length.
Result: 1.55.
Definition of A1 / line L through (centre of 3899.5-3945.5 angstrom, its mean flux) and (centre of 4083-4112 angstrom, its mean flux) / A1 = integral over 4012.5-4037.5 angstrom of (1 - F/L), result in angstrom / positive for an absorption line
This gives -3.9 angstrom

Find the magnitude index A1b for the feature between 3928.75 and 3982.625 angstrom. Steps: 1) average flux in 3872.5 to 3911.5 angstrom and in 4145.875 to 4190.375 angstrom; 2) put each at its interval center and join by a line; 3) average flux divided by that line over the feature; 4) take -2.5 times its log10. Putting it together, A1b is 0.39 mag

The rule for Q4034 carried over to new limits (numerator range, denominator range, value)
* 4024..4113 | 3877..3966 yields 1.61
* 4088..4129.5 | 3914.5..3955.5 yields 1.99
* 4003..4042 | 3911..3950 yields 1.79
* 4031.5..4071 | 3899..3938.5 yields 1.63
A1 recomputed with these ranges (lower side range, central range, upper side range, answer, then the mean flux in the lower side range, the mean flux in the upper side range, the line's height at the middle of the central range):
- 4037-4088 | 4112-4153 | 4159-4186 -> -0.65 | 32.1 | 35.2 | 34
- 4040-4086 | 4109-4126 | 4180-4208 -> -1.68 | 32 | 33.6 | 32.7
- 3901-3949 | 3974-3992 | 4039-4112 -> -1.88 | 20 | 33.1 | 25.1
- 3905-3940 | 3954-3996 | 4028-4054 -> 2.60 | 19.6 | 32.7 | 25.4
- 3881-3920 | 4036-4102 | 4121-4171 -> -2.67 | 25.2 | 34.5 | 31.6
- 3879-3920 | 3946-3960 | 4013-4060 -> 0.95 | 24.9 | 33.1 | 28.1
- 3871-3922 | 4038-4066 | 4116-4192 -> -1.67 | 24.6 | 34.4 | 30.6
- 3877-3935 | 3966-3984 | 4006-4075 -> 5.92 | 22.6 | 32.1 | 27.5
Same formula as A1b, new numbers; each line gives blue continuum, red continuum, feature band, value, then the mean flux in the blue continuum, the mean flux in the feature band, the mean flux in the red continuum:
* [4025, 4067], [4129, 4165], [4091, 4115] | -0.04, 32.2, 34.5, 34.1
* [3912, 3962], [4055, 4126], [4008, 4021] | -0.20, 20.9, 32.7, 33.5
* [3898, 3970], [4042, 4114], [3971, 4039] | -0.13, 20.9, 30.4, 33.1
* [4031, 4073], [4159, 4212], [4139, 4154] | -0.01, 31.6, 33.8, 34.3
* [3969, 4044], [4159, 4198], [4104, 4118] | -0.08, 30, 35.4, 34.8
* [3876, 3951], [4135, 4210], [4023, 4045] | -0.21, 21.5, 33.2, 34.1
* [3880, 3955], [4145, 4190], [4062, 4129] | -0.11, 21.7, 33.8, 34.2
